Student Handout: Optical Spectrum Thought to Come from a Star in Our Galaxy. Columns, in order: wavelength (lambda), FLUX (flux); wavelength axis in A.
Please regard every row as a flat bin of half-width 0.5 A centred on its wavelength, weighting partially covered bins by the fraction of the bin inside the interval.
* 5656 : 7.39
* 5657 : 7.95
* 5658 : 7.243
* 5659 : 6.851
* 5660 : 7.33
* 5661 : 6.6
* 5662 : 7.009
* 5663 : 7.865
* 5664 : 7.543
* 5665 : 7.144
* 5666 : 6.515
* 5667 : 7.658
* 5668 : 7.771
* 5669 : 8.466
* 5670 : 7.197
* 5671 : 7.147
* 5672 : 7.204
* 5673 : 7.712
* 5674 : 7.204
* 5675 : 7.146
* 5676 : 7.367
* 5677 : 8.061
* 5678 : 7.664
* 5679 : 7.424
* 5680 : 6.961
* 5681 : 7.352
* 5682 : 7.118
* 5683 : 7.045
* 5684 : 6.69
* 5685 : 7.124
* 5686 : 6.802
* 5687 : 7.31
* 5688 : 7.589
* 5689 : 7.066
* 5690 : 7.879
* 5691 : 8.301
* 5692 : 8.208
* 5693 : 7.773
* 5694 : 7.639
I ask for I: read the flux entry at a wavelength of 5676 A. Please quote 7.367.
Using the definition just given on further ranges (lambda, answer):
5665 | 7.144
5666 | 6.515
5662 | 7.009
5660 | 7.33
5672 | 7.204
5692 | 8.208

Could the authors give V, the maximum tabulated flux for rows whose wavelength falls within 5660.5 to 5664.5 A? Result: 7.865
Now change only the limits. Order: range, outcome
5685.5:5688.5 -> 7.589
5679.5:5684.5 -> 7.352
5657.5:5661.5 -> 7.33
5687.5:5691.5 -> 8.301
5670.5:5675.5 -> 7.712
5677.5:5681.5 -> 7.664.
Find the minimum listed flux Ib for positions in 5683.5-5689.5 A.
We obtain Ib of 6.69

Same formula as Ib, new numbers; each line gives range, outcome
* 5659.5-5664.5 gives 6.6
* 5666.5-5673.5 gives 7.147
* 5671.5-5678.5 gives 7.146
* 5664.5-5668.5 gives 6.515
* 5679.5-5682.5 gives 6.961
